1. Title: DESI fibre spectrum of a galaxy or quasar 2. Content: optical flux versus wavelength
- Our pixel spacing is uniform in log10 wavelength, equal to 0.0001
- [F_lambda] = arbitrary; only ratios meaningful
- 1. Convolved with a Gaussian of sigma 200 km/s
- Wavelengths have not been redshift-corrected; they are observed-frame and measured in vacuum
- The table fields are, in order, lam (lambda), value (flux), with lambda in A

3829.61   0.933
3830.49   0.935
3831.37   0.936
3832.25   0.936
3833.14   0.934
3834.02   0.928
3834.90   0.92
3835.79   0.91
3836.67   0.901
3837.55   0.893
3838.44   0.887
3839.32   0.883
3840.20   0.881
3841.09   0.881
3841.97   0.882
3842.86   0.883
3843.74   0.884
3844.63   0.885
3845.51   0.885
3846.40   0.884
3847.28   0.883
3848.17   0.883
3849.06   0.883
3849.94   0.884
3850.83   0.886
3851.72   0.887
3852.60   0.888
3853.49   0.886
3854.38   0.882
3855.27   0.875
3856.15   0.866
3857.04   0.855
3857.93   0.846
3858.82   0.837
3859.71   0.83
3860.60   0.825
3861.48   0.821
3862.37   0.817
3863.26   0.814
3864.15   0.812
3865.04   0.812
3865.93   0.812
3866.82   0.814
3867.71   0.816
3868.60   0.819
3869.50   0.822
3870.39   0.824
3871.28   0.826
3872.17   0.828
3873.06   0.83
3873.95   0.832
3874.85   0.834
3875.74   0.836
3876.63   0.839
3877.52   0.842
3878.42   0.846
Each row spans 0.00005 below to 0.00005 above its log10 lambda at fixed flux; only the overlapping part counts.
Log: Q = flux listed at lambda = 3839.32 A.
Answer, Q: 0.883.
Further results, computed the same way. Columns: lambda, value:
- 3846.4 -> 0.884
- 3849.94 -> 0.884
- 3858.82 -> 0.837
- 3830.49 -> 0.935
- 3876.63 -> 0.839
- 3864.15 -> 0.812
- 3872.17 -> 0.828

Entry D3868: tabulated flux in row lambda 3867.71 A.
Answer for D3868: 0.816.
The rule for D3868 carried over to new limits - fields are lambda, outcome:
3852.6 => 0.888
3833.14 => 0.934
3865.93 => 0.812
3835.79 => 0.91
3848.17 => 0.883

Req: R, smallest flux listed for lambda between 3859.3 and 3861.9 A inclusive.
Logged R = 0.821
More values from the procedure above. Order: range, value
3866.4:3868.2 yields 0.814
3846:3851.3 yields 0.883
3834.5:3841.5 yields 0.881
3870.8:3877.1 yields 0.826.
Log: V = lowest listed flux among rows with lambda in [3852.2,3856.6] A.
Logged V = 0.866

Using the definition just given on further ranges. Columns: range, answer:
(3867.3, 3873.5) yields 0.816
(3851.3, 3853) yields 0.887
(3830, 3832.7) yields 0.935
